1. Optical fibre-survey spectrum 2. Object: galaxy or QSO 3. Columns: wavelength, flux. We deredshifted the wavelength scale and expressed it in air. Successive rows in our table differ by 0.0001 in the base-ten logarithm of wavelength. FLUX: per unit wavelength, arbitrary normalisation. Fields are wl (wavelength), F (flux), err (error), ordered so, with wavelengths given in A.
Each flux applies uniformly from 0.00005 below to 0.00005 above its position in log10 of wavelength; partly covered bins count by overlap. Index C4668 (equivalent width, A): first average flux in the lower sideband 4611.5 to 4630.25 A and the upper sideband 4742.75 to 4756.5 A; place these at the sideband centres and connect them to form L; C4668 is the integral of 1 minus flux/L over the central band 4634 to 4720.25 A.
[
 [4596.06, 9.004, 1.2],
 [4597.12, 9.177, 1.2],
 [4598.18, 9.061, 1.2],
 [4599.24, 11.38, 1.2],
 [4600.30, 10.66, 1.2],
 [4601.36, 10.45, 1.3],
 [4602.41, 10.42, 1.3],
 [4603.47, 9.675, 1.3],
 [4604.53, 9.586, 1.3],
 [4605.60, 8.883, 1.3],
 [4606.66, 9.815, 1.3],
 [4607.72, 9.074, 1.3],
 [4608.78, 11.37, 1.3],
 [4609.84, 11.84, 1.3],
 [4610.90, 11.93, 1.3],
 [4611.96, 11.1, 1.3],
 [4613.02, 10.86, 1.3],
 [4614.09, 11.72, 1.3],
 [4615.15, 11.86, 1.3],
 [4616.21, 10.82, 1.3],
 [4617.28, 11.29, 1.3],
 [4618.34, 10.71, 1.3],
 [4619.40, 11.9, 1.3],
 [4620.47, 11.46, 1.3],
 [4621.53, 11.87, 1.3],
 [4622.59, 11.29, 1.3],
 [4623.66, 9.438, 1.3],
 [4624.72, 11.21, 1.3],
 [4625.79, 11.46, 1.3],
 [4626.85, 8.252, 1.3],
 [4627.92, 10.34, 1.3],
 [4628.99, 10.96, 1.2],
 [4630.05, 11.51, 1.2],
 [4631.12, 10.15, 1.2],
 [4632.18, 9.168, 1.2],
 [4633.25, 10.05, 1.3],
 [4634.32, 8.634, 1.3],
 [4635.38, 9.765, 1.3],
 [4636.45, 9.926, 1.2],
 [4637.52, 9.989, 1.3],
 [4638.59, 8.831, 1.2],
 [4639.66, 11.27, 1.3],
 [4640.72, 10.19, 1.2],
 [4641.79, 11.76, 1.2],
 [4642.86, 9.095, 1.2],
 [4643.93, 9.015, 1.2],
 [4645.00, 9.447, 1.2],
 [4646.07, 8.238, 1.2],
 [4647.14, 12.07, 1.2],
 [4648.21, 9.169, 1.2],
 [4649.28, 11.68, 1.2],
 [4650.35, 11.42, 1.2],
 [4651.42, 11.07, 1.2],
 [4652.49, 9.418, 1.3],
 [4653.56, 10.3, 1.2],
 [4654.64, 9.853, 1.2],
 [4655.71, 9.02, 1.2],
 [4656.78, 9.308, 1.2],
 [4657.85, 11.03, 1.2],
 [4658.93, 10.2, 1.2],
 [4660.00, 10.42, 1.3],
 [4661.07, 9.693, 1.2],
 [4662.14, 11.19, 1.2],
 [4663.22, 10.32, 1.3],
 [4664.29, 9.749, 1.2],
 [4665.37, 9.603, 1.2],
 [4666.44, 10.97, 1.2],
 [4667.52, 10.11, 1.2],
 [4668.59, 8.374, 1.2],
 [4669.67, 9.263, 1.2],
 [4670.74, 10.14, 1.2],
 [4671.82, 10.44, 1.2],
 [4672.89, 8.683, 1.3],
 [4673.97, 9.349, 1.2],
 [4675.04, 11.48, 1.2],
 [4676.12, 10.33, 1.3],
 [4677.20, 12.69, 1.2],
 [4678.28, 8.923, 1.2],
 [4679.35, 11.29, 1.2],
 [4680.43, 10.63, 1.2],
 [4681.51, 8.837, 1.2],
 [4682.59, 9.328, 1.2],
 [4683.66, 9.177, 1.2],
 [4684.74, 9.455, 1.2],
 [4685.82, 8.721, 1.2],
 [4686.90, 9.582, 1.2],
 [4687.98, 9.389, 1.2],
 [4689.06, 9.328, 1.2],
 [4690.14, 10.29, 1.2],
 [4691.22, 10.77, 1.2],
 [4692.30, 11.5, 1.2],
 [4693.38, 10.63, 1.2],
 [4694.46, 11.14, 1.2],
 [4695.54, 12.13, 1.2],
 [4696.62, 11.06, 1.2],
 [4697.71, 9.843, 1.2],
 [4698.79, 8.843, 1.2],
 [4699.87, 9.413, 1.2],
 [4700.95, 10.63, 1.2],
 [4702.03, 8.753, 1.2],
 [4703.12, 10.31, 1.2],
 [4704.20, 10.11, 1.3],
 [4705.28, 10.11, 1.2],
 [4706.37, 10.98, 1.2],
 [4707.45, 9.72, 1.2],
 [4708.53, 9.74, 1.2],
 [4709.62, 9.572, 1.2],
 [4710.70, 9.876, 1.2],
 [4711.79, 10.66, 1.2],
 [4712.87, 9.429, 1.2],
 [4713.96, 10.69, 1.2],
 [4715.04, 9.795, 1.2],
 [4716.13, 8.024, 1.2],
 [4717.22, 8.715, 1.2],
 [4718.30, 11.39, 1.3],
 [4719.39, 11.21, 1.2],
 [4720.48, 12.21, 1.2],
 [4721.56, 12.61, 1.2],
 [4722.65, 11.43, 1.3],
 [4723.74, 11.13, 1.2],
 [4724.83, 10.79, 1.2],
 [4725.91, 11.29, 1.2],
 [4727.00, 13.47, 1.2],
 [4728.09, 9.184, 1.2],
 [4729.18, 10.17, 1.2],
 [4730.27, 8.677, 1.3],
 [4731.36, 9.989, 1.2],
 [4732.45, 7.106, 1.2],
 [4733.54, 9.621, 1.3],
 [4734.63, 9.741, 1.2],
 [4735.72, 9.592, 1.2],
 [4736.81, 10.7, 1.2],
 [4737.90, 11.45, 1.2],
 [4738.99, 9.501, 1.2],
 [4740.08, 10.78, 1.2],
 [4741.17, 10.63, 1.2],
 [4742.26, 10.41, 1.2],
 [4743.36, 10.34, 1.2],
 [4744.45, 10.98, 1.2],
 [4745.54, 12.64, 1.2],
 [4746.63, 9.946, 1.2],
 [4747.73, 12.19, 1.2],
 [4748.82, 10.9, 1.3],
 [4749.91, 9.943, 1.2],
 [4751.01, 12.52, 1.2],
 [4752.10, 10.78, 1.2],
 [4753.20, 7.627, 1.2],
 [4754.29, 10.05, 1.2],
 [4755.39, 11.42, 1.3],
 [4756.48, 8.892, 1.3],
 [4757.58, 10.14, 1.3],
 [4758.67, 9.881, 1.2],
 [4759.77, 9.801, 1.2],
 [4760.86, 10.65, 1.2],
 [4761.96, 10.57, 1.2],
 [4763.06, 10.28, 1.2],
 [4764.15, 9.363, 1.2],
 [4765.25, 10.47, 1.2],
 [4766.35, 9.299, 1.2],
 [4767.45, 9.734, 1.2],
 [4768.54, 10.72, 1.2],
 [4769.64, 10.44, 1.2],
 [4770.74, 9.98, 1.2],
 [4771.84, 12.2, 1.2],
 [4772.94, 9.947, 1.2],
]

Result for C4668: 6.4 A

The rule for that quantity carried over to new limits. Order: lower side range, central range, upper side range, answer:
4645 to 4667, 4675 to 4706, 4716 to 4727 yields 1.6 A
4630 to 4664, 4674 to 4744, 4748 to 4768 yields -0.8 A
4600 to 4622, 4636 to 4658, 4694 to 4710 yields 1.0 A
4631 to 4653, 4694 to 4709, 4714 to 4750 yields 0.2 A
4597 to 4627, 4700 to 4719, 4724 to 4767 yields 0.9 A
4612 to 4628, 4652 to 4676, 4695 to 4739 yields 1.6 A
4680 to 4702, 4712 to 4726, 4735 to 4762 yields -0.6 A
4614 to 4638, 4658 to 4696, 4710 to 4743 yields 1.2 A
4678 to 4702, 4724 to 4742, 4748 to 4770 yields -0.1 A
